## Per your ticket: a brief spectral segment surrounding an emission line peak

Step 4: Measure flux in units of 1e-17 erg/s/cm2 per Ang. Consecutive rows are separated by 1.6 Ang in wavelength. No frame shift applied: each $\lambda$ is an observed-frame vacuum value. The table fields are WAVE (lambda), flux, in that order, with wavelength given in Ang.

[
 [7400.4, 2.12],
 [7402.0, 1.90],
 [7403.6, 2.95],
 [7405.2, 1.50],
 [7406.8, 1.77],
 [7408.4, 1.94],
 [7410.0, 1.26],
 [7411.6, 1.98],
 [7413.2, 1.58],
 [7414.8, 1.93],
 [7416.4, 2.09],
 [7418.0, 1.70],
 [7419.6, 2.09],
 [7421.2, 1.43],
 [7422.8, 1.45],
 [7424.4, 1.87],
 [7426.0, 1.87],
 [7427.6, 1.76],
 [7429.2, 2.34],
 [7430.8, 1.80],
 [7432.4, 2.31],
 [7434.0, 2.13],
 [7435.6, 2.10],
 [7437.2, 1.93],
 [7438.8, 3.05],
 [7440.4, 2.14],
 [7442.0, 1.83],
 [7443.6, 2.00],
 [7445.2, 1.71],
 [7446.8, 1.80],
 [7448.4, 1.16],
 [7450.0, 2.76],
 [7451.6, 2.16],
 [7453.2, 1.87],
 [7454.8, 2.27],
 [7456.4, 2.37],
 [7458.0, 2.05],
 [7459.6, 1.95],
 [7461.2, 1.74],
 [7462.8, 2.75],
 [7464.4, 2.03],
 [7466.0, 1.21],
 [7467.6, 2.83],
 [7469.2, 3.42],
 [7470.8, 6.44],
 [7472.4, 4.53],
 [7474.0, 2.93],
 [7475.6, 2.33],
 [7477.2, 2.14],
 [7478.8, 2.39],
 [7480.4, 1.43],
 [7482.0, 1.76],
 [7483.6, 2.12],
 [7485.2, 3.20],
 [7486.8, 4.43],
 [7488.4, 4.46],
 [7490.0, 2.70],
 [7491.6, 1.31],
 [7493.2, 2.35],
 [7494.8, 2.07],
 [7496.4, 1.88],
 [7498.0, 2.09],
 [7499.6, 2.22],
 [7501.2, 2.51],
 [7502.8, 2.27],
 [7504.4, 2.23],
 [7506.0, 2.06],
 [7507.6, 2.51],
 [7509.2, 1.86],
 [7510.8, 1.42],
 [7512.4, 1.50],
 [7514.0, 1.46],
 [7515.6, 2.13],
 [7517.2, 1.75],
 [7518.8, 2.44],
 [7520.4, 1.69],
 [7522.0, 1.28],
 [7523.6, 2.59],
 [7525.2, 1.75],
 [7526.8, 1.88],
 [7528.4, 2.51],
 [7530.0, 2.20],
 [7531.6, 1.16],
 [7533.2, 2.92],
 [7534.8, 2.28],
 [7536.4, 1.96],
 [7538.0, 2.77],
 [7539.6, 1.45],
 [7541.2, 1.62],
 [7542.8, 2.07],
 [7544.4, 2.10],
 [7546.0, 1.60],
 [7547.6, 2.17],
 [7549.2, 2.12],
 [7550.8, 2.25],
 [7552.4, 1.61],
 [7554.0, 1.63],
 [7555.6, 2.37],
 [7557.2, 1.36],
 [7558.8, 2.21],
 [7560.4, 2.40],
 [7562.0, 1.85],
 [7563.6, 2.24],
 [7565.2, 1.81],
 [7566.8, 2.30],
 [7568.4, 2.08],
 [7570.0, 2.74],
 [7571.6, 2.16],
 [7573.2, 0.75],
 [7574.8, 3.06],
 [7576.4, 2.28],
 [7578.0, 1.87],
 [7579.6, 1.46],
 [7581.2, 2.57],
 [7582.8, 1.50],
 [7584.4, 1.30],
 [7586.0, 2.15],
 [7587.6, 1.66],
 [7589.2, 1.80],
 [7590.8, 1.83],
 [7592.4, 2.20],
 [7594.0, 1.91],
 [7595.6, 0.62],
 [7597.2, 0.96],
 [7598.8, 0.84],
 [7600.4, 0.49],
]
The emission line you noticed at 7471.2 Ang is [S II] 6716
